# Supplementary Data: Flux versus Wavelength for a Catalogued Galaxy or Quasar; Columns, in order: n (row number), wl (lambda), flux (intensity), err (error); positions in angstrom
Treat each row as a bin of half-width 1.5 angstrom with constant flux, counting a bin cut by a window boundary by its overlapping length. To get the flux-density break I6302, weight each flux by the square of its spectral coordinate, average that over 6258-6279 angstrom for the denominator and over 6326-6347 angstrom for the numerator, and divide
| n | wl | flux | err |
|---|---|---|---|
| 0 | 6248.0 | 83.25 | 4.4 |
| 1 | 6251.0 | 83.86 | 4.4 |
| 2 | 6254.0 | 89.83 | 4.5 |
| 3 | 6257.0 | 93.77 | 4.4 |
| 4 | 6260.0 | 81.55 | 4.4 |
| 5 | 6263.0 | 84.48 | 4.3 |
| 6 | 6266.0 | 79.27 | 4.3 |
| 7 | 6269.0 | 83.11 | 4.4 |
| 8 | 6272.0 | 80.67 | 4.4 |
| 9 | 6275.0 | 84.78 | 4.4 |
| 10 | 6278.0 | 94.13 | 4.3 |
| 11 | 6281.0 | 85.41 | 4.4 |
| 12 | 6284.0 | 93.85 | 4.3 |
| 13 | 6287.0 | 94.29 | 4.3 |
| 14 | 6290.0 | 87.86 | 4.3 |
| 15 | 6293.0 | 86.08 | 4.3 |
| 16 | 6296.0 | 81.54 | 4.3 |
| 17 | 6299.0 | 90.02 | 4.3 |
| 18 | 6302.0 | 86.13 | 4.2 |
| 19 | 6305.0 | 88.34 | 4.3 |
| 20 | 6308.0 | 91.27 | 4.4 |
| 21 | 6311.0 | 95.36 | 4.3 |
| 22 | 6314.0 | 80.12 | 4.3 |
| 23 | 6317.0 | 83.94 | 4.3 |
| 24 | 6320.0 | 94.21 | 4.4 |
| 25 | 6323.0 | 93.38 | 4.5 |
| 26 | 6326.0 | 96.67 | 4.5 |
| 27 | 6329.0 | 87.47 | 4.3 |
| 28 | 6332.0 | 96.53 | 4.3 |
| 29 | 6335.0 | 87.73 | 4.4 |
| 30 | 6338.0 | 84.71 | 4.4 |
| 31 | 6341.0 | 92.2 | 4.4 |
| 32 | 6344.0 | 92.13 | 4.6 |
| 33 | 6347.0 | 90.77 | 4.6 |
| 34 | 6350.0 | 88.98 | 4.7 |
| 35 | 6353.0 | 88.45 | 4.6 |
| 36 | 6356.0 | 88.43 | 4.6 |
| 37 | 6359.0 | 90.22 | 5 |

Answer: 1.10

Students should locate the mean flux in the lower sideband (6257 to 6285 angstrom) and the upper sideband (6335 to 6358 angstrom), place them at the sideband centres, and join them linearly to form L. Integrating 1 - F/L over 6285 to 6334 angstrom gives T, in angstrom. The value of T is -1.2 angstrom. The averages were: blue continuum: 85.6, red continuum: 89.3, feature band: 89.6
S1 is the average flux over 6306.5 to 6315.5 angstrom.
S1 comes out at 88.9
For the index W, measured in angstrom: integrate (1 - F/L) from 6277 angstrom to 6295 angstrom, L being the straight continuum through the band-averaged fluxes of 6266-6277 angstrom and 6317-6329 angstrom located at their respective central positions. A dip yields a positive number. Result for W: -0.9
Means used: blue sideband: 82.9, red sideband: 92.5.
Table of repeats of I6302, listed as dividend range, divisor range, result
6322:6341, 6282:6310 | 1.04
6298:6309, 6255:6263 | 1.03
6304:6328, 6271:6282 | 1.06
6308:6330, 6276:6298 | 1.03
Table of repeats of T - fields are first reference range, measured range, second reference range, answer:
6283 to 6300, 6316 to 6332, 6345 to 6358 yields -0.50 angstrom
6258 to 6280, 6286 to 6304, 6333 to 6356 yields -0.31 angstrom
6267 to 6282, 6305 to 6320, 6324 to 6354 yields 0.02 angstrom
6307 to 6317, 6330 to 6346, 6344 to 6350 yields -0.10 angstrom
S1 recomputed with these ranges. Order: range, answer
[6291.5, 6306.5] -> 86.4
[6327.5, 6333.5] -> 92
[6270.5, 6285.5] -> 87.8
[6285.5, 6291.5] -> 91.1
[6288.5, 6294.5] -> 87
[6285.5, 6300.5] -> 88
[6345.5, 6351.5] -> 89.9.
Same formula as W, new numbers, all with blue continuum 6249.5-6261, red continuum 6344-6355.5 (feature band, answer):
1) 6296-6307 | 0.14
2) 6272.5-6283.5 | 0.01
